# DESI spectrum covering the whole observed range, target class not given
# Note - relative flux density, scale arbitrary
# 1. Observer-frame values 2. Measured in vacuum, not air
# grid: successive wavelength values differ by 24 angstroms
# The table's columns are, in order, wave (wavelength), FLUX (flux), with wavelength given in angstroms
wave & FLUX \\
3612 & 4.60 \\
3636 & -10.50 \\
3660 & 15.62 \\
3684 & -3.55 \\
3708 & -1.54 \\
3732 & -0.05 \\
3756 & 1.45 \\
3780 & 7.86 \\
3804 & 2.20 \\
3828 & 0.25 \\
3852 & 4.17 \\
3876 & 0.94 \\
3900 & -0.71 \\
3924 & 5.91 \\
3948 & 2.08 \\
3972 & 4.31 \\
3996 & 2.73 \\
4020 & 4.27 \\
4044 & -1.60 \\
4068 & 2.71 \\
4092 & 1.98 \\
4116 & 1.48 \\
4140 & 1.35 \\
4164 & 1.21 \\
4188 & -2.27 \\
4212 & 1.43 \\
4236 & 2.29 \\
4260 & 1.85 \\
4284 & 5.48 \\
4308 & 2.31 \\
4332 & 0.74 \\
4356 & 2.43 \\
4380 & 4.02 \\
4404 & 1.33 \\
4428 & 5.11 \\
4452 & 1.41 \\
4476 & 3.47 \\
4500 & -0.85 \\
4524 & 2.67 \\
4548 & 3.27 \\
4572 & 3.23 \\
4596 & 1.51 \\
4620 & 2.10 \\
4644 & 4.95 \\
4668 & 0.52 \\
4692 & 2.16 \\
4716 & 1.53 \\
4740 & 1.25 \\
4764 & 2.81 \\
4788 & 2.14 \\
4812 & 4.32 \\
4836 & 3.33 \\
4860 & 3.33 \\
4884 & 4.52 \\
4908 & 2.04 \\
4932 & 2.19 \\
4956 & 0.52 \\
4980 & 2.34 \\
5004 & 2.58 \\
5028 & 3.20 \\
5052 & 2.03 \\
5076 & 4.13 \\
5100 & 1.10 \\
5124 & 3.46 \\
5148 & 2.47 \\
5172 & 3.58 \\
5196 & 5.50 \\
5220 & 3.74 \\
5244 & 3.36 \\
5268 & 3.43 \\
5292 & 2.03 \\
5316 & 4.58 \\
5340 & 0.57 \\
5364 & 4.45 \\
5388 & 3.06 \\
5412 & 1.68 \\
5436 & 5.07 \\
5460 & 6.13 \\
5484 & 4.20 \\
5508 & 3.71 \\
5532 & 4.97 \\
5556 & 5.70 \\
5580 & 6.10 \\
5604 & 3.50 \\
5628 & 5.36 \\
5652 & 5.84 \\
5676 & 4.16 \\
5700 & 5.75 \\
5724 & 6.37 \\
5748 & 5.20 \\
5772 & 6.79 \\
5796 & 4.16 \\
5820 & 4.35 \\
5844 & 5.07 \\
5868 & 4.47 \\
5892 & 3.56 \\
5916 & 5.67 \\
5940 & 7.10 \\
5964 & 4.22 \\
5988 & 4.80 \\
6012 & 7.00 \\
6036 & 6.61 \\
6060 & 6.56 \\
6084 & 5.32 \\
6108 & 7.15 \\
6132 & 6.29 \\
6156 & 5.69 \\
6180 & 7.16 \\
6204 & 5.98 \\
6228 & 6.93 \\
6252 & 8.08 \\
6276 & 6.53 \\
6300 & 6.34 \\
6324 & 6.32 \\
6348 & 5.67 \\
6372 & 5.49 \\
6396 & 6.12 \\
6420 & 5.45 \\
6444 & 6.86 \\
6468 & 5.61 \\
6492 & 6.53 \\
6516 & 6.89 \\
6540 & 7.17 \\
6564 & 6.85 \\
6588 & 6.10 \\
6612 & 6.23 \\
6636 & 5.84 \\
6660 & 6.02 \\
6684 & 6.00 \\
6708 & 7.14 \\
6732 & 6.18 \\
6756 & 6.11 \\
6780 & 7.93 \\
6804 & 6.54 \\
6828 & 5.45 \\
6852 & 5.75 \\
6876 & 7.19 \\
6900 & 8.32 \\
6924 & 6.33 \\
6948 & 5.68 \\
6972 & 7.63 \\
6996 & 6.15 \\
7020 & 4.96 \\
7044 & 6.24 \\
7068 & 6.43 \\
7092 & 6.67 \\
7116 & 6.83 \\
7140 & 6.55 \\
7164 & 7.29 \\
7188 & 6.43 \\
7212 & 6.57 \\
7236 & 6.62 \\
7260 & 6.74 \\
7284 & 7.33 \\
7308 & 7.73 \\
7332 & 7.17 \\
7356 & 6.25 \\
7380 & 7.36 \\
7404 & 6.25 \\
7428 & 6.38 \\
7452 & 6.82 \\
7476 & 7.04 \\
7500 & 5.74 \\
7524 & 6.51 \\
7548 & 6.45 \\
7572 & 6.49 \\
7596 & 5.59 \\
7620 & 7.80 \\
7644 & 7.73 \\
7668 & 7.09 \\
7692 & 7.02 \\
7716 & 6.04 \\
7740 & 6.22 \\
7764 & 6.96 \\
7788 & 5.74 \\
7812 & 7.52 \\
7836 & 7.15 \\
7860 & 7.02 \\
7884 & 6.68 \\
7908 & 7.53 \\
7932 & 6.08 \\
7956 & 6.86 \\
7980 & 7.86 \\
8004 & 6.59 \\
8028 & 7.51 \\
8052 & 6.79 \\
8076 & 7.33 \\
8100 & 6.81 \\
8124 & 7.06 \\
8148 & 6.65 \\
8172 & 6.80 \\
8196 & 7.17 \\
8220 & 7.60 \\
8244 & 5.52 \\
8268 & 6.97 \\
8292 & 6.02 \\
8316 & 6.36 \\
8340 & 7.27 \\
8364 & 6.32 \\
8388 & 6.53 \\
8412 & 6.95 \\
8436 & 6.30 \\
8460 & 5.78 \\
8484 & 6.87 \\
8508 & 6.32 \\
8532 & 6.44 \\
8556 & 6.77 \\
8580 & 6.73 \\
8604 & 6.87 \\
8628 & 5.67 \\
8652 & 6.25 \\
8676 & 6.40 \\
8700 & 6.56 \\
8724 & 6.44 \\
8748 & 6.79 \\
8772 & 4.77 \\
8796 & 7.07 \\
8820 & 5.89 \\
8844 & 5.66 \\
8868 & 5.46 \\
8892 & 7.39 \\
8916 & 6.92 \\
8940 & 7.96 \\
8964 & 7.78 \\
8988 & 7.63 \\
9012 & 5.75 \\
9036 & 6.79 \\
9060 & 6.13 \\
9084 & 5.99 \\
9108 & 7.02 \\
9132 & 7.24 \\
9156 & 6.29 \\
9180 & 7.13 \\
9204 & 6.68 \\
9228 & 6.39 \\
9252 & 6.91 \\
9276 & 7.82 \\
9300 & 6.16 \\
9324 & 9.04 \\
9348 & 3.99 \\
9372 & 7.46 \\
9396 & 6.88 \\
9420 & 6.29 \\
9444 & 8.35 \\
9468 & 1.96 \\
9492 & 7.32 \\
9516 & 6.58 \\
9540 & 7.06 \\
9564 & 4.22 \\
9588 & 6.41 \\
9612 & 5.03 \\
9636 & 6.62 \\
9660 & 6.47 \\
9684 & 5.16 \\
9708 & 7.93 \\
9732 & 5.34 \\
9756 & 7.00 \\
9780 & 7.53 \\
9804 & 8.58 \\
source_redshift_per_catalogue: 0.358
